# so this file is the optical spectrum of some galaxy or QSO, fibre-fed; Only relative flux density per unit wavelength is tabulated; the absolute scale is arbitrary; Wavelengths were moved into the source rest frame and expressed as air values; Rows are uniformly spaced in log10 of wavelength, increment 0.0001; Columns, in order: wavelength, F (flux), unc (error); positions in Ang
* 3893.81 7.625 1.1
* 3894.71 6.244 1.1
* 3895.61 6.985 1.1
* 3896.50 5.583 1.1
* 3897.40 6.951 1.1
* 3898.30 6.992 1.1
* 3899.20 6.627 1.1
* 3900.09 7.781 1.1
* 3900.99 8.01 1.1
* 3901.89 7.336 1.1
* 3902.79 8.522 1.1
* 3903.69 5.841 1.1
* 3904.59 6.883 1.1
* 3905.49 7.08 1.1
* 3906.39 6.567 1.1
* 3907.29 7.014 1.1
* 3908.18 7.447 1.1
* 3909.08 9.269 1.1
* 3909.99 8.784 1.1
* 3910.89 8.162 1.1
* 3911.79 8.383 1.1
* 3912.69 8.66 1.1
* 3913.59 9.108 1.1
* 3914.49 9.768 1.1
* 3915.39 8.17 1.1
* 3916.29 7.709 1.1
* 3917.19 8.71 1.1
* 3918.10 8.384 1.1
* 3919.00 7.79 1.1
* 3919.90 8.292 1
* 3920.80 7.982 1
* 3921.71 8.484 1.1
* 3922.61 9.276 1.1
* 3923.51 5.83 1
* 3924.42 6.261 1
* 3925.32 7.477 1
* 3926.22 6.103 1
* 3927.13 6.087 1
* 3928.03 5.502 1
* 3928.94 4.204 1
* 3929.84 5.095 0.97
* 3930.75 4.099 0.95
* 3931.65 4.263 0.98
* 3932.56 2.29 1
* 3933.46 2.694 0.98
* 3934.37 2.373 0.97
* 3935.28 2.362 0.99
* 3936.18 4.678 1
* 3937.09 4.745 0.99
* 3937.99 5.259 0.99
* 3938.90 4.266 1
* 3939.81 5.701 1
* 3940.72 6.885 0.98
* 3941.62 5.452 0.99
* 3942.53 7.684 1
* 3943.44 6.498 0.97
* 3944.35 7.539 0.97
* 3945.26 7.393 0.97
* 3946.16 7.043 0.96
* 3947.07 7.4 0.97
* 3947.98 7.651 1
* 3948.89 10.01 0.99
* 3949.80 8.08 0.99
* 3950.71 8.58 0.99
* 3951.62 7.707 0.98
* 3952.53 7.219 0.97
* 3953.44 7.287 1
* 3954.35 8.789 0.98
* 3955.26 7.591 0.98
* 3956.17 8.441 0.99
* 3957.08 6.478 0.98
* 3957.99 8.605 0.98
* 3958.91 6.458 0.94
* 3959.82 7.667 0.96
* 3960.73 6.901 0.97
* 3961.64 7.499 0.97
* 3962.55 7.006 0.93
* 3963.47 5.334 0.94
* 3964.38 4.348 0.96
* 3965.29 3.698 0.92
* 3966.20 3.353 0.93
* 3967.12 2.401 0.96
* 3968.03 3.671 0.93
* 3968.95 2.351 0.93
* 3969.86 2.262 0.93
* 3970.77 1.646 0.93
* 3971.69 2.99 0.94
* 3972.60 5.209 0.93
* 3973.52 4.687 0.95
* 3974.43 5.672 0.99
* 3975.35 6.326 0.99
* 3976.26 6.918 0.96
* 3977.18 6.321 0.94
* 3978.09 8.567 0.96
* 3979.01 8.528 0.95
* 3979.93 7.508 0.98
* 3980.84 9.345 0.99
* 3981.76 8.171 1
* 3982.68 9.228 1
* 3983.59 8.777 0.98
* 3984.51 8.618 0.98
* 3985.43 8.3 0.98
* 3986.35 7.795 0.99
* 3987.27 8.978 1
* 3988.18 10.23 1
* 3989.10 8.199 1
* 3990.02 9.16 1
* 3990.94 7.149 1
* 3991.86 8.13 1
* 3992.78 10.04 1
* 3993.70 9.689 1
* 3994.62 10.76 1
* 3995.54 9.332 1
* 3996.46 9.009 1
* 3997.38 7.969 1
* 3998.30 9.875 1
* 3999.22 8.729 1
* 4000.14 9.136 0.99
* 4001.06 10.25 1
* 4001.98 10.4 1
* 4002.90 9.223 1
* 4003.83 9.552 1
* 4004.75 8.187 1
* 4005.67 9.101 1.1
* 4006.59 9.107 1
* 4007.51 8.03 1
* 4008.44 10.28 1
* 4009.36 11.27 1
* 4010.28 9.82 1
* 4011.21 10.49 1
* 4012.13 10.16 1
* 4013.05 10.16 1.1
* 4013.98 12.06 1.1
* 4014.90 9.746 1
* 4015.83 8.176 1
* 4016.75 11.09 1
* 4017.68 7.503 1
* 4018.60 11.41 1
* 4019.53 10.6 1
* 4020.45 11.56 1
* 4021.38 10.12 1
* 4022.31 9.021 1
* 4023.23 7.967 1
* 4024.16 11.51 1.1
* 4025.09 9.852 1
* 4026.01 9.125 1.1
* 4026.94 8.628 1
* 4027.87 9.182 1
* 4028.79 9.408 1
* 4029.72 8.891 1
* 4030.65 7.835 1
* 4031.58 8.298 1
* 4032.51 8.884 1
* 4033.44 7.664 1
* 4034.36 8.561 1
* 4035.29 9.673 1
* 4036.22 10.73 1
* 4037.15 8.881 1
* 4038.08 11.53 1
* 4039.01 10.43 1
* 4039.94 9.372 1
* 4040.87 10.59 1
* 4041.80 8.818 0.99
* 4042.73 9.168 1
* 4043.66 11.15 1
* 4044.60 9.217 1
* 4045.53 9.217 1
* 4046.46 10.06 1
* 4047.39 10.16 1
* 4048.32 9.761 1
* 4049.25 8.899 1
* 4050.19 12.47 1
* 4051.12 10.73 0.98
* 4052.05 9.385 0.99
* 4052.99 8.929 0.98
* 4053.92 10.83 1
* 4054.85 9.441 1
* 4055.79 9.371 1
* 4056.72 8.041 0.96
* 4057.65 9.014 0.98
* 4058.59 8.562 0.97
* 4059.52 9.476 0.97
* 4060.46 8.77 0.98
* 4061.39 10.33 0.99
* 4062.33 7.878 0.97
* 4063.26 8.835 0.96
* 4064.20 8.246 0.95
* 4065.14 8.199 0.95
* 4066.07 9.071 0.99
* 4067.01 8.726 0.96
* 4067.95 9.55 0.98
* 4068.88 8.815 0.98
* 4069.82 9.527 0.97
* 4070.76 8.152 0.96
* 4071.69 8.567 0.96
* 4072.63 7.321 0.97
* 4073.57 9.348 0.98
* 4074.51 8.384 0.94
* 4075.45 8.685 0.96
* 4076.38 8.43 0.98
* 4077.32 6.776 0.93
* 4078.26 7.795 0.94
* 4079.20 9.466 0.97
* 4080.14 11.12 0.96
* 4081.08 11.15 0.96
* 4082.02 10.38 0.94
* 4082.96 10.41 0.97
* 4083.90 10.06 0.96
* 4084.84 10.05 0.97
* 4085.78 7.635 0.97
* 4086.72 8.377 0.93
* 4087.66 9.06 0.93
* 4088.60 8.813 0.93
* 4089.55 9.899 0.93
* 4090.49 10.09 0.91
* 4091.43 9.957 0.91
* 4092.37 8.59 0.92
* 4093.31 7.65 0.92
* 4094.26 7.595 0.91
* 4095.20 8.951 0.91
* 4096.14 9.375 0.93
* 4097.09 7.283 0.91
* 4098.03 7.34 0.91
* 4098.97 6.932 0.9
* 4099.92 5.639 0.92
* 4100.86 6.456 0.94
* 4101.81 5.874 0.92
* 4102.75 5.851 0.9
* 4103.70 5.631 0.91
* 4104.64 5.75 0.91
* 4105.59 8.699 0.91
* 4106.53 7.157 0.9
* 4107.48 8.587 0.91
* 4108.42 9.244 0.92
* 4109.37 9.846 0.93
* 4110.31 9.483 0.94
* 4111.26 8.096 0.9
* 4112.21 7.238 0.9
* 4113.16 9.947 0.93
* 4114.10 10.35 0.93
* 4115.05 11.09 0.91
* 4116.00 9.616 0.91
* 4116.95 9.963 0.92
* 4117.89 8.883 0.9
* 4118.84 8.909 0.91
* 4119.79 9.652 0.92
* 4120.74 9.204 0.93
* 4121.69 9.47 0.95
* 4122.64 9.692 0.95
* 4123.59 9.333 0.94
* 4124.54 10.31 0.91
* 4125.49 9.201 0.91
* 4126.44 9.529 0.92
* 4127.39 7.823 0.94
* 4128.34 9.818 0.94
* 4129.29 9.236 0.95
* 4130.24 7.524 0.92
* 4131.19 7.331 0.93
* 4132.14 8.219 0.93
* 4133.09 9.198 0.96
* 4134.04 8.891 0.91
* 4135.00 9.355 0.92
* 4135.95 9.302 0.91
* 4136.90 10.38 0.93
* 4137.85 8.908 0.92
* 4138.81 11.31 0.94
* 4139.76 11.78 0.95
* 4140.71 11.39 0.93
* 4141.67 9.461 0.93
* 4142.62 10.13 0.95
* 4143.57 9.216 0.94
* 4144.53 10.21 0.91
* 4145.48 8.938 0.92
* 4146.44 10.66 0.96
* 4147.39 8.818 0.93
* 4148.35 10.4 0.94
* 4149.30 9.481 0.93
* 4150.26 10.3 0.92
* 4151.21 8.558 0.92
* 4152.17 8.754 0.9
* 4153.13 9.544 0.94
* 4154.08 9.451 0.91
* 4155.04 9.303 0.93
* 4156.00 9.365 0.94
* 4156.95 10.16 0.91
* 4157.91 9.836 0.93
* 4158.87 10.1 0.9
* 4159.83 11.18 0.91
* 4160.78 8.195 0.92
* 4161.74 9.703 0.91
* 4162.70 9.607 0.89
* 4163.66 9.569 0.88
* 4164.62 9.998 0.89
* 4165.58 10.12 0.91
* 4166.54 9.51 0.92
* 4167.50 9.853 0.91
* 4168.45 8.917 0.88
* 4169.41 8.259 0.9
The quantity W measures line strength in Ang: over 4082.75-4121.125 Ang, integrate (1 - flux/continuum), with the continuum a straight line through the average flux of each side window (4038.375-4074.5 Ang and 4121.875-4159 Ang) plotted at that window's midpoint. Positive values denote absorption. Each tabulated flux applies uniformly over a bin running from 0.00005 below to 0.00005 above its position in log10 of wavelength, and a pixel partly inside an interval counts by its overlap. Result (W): 3.8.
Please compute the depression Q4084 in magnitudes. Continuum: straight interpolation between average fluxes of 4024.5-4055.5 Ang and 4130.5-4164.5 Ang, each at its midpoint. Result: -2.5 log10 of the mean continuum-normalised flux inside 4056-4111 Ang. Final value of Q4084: 0.13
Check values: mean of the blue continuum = 9.58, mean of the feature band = 8.53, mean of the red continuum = 9.62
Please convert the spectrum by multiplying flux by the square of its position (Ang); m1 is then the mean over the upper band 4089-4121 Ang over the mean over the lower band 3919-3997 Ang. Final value 1.35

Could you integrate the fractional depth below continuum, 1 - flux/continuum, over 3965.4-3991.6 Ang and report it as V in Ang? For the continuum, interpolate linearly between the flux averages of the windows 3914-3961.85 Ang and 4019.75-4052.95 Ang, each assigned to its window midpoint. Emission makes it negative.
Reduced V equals 4.9 Ang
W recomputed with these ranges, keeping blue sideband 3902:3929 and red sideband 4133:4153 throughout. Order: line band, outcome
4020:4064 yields -3.27 Ang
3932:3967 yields 7.55 Ang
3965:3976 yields 5.95 Ang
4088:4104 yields 2.64 Ang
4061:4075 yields 0.55 Ang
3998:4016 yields -2.56 Ang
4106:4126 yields 0.49 Ang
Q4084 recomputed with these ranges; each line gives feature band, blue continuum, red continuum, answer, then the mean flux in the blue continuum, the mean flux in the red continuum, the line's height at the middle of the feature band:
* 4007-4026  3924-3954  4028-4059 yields -0.17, 5.95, 9.51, 8.59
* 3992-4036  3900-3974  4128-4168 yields -0.25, 6.43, 9.6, 7.59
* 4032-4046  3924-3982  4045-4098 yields -0.16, 5.94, 9.12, 8.25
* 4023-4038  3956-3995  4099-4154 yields -0.20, 6.81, 9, 7.61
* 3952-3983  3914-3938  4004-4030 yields 0.25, 6.09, 9.74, 7.75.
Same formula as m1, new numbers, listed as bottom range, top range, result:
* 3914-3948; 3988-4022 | 1.60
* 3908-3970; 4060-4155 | 1.50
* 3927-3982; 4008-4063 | 1.70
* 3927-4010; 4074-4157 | 1.38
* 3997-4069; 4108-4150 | 1.05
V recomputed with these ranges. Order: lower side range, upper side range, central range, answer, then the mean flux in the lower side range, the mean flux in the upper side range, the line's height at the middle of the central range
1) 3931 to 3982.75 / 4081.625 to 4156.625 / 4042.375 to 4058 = -4.1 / 6.02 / 8.99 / 7.73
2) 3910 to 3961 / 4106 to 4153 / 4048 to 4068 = -2.0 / 6.83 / 9.39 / 8.45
